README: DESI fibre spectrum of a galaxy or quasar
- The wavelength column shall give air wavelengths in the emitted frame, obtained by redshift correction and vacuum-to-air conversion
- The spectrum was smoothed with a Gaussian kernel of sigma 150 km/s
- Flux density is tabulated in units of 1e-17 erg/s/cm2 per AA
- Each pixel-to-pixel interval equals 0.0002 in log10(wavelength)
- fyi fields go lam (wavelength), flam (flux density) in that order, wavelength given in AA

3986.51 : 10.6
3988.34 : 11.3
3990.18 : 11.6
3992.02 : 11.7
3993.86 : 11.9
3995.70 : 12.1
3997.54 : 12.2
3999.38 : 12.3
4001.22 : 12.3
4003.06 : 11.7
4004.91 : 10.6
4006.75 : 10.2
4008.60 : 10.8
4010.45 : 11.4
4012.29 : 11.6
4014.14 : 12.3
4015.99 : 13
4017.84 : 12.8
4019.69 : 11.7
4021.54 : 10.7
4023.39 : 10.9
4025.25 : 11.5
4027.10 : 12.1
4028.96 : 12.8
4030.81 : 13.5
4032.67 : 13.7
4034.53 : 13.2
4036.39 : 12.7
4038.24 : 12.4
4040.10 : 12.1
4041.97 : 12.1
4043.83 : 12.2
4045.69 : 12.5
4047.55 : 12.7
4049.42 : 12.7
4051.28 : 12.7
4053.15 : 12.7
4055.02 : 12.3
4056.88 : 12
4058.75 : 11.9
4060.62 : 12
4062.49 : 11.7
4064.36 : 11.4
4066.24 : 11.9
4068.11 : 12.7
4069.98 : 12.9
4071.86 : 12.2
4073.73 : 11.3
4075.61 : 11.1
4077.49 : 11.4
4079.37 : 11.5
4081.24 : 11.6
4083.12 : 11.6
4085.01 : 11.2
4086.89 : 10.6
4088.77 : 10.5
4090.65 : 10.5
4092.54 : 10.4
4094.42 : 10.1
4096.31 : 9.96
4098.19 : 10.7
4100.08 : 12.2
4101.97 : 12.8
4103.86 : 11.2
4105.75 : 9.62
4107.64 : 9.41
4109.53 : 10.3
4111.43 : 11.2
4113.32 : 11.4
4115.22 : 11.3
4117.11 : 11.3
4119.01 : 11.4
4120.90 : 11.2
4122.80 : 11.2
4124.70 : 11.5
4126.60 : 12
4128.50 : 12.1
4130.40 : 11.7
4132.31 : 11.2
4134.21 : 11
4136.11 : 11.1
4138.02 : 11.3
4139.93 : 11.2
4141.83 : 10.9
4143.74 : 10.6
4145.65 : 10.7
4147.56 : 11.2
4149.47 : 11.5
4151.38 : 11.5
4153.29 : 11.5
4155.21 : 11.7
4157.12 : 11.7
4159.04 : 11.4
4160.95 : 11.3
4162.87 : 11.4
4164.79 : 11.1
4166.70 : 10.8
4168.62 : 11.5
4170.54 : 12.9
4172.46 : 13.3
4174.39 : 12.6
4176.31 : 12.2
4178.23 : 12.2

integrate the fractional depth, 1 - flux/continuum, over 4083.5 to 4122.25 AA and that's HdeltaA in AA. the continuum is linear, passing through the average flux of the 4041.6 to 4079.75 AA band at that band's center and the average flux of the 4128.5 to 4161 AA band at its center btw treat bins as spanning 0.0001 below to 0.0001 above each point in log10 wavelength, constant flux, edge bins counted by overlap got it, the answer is 2.7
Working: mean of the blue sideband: 12.1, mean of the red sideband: 11.3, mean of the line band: 10.9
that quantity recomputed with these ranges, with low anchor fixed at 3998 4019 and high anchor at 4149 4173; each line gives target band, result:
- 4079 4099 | 1.6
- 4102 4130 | 1.2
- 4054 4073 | -0.6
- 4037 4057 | -1.2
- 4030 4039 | -1.1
